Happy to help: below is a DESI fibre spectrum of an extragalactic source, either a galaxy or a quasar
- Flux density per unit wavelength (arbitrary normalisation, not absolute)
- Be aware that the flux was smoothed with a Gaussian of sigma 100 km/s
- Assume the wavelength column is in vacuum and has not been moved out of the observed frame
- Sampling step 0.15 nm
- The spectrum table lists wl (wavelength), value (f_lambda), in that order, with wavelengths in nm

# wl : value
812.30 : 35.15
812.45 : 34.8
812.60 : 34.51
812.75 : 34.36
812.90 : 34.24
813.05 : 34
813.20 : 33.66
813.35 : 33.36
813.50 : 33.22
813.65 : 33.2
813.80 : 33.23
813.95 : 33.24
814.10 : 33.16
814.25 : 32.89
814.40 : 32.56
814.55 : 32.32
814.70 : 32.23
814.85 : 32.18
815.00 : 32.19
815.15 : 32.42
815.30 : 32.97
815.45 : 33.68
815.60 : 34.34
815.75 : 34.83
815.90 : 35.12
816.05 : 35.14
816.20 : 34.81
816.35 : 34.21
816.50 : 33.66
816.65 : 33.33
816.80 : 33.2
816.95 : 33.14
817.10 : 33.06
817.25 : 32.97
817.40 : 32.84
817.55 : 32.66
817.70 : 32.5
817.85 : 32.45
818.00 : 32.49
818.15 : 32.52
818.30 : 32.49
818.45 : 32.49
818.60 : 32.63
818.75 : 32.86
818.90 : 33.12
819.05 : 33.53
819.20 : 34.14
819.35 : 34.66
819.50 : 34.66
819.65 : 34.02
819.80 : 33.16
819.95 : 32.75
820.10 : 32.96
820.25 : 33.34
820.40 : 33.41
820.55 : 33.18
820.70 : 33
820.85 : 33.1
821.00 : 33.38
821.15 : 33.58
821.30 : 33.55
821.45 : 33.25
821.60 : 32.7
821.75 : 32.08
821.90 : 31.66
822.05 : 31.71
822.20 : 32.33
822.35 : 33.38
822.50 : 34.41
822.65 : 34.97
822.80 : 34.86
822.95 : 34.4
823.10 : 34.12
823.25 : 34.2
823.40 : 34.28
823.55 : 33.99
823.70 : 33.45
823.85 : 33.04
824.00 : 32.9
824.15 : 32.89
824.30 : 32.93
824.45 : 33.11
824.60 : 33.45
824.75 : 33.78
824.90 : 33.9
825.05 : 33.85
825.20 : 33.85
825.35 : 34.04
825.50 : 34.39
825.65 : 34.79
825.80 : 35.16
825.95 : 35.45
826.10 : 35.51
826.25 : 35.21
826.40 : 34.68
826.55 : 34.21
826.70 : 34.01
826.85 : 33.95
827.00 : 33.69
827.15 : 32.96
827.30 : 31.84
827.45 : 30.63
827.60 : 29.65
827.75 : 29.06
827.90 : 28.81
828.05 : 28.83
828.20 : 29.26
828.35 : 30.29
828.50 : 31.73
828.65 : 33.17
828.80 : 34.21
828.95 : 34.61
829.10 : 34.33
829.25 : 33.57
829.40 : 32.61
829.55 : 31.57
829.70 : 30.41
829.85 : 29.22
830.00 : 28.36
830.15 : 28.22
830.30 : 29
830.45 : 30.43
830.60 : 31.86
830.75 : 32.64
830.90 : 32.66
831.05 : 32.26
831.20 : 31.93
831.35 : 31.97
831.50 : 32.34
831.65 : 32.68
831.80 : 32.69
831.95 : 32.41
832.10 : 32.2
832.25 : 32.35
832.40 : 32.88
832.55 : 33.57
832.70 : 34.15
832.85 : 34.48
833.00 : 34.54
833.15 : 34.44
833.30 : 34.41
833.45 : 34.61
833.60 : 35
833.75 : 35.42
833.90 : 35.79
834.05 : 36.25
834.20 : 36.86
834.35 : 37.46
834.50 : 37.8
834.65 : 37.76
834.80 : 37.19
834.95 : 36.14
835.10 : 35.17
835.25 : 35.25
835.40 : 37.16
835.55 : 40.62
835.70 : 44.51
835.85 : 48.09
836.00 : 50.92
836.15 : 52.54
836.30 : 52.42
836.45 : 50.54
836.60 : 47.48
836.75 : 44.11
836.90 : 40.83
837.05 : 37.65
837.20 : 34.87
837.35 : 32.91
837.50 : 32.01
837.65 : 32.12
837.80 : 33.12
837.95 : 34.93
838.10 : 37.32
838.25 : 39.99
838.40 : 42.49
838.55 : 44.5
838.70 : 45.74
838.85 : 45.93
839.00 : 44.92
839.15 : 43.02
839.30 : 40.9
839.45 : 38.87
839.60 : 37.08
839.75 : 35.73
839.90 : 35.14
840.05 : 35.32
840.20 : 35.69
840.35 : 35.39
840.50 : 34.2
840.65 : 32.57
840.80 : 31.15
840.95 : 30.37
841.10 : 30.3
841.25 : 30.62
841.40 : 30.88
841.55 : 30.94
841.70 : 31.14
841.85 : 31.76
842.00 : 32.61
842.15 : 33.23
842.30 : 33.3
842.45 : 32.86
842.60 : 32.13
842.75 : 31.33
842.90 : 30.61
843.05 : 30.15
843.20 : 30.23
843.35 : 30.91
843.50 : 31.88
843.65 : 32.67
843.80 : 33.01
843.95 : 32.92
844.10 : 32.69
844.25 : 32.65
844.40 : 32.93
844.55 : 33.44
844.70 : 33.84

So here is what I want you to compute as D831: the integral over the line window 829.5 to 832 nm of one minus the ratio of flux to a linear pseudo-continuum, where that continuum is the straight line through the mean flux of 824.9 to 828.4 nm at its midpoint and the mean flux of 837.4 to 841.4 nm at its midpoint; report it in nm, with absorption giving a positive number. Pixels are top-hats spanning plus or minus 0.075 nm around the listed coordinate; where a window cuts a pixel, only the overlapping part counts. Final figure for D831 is 0.21 nm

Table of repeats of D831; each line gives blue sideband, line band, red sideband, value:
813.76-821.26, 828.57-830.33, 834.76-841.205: 0.242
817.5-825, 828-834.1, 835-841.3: 0.697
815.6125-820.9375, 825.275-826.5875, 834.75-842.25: 0.013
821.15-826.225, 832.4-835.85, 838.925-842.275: -0.222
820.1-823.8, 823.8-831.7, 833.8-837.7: 0.818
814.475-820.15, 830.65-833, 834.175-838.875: 0.360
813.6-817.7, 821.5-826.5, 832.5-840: 0.260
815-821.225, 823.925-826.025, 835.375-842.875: 0.057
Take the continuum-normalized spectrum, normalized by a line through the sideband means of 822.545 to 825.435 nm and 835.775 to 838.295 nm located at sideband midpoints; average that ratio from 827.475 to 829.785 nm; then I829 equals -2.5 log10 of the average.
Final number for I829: 0.16 mag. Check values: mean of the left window 33.8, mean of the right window 41.3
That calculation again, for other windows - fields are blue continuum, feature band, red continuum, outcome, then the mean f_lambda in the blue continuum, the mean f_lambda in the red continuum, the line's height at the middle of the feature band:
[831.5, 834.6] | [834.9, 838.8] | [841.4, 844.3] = -0.219 mag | 34.5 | 31.9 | 33.5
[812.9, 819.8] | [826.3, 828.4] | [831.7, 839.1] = 0.150 mag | 33.3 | 38.5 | 36.3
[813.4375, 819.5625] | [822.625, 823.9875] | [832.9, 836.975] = 0.053 mag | 33.2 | 40.1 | 35.8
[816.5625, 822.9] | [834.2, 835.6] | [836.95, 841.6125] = -0.043 mag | 33.2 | 36.4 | 35.7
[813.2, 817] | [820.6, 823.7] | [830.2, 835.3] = 0.006 mag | 33.4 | 34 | 33.6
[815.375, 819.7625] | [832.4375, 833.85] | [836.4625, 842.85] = 0.029 mag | 33.5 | 36.2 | 35.4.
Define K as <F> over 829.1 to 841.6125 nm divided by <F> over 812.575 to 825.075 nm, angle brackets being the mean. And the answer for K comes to 1.1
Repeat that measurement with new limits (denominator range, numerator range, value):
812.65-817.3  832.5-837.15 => 1.18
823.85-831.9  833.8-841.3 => 1.20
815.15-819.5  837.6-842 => 1.08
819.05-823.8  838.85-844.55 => 1.01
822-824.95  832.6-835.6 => 1.07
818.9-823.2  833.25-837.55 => 1.19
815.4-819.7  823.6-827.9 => 1.00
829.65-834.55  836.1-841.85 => 1.15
